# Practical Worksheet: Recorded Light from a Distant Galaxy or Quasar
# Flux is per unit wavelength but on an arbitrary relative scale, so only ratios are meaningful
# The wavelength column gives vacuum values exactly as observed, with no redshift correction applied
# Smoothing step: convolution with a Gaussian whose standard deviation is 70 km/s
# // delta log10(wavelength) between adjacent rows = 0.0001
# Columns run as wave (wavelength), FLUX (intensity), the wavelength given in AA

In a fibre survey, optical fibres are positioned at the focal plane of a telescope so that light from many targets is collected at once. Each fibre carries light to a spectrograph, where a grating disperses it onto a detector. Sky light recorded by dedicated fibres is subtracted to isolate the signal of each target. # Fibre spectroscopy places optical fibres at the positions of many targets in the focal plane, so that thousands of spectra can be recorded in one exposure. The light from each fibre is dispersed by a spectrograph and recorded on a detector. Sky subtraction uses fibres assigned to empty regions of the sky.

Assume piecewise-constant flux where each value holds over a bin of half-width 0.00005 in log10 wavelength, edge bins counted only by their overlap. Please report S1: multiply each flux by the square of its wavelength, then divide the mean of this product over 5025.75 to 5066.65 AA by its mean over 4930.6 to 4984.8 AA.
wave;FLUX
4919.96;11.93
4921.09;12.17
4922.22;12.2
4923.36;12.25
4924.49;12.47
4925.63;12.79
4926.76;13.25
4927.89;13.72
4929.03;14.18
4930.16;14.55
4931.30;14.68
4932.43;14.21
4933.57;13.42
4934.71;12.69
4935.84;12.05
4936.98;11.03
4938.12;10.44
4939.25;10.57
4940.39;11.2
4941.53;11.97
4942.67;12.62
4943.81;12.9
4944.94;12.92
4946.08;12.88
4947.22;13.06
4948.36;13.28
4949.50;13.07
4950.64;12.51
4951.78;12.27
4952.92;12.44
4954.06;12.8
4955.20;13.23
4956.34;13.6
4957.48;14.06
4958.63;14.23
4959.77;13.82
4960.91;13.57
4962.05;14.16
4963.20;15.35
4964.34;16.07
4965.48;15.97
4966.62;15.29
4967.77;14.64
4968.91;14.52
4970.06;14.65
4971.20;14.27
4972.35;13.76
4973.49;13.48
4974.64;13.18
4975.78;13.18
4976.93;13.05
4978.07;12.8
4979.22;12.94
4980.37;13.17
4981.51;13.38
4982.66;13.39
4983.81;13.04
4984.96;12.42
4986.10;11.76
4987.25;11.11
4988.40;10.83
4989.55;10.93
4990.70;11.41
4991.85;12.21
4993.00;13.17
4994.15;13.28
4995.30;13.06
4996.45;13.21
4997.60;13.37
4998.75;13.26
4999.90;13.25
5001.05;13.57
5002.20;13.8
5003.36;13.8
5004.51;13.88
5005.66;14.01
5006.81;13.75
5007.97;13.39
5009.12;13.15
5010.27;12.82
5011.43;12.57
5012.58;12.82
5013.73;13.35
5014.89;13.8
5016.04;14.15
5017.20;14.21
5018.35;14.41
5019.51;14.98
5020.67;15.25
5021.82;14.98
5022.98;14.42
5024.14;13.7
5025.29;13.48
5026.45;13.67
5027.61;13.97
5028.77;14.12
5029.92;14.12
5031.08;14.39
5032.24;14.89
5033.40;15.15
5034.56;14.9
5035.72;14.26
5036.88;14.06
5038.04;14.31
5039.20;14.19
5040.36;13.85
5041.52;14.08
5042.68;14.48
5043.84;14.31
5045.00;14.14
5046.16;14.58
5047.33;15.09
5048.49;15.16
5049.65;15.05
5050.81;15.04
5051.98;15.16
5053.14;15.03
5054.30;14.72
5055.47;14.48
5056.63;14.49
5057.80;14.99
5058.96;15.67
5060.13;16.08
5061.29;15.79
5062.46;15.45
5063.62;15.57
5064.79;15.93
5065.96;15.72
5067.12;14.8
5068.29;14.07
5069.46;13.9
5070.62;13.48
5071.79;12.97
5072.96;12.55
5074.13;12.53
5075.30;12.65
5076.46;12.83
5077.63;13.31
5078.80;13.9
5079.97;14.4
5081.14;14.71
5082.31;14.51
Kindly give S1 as 1.15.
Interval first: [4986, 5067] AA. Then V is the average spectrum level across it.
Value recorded 14.1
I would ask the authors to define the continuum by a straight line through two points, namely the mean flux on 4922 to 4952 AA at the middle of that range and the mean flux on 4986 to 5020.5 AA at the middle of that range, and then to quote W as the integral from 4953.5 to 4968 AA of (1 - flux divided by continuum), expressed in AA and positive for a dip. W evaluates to -1.7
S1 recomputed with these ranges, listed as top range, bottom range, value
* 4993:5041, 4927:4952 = 1.12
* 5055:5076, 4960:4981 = 1.07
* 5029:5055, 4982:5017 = 1.14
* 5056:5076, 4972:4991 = 1.19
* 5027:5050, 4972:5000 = 1.16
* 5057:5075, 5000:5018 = 1.10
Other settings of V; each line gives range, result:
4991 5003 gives 13.2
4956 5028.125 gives 13.6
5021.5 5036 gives 14.3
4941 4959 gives 13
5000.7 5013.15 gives 13.4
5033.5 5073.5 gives 14.7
